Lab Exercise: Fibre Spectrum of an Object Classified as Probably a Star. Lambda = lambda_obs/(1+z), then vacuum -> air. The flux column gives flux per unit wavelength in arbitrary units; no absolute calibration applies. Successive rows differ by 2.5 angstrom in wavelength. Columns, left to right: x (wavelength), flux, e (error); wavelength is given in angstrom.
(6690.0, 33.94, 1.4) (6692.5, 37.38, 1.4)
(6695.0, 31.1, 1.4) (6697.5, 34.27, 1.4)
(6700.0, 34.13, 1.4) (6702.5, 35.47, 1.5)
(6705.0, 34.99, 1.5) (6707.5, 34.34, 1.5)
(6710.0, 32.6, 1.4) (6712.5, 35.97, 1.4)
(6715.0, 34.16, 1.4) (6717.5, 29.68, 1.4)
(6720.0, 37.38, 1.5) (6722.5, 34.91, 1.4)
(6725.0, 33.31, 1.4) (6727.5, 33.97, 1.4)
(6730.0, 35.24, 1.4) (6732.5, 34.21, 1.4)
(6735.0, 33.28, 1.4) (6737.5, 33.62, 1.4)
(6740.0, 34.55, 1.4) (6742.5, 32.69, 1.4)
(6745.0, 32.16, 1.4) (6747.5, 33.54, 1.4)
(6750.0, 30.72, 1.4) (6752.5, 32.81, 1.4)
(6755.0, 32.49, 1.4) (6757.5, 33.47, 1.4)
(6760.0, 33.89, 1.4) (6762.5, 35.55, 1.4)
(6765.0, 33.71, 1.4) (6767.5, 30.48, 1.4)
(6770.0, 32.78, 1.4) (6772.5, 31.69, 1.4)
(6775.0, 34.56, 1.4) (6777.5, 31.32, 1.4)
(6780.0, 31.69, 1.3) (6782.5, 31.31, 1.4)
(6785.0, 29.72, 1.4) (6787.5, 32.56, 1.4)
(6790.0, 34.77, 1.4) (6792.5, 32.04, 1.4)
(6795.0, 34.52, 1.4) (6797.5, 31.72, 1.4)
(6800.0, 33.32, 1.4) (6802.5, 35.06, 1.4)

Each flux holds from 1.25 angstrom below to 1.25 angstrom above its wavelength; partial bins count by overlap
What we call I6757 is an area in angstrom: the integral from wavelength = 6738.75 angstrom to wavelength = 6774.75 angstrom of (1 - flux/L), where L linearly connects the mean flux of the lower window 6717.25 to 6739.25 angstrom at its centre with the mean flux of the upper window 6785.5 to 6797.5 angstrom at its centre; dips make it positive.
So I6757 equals 0.8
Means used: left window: 34.2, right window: 33.1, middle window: 32.9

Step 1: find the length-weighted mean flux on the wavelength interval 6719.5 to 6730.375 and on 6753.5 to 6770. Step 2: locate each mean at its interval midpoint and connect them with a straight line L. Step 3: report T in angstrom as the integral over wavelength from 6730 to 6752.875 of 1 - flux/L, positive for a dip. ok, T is 0.6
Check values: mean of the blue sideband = 34.8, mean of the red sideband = 33.2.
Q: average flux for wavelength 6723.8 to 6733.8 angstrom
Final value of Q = 34.2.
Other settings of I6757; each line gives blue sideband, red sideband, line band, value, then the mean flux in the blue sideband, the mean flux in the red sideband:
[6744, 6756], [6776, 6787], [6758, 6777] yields -0.9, 32.3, 31.2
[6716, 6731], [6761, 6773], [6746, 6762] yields 0.2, 34.1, 32.9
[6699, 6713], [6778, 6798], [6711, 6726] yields 0.0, 34.5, 32.3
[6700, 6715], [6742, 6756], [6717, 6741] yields -0.5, 34.6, 32.4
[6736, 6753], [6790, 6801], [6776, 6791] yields 0.5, 32.9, 33.1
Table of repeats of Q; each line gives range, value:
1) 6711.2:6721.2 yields 34.3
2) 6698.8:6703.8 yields 34.8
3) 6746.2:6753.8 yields 32.4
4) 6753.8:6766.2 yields 33.8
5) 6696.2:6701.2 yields 34.2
